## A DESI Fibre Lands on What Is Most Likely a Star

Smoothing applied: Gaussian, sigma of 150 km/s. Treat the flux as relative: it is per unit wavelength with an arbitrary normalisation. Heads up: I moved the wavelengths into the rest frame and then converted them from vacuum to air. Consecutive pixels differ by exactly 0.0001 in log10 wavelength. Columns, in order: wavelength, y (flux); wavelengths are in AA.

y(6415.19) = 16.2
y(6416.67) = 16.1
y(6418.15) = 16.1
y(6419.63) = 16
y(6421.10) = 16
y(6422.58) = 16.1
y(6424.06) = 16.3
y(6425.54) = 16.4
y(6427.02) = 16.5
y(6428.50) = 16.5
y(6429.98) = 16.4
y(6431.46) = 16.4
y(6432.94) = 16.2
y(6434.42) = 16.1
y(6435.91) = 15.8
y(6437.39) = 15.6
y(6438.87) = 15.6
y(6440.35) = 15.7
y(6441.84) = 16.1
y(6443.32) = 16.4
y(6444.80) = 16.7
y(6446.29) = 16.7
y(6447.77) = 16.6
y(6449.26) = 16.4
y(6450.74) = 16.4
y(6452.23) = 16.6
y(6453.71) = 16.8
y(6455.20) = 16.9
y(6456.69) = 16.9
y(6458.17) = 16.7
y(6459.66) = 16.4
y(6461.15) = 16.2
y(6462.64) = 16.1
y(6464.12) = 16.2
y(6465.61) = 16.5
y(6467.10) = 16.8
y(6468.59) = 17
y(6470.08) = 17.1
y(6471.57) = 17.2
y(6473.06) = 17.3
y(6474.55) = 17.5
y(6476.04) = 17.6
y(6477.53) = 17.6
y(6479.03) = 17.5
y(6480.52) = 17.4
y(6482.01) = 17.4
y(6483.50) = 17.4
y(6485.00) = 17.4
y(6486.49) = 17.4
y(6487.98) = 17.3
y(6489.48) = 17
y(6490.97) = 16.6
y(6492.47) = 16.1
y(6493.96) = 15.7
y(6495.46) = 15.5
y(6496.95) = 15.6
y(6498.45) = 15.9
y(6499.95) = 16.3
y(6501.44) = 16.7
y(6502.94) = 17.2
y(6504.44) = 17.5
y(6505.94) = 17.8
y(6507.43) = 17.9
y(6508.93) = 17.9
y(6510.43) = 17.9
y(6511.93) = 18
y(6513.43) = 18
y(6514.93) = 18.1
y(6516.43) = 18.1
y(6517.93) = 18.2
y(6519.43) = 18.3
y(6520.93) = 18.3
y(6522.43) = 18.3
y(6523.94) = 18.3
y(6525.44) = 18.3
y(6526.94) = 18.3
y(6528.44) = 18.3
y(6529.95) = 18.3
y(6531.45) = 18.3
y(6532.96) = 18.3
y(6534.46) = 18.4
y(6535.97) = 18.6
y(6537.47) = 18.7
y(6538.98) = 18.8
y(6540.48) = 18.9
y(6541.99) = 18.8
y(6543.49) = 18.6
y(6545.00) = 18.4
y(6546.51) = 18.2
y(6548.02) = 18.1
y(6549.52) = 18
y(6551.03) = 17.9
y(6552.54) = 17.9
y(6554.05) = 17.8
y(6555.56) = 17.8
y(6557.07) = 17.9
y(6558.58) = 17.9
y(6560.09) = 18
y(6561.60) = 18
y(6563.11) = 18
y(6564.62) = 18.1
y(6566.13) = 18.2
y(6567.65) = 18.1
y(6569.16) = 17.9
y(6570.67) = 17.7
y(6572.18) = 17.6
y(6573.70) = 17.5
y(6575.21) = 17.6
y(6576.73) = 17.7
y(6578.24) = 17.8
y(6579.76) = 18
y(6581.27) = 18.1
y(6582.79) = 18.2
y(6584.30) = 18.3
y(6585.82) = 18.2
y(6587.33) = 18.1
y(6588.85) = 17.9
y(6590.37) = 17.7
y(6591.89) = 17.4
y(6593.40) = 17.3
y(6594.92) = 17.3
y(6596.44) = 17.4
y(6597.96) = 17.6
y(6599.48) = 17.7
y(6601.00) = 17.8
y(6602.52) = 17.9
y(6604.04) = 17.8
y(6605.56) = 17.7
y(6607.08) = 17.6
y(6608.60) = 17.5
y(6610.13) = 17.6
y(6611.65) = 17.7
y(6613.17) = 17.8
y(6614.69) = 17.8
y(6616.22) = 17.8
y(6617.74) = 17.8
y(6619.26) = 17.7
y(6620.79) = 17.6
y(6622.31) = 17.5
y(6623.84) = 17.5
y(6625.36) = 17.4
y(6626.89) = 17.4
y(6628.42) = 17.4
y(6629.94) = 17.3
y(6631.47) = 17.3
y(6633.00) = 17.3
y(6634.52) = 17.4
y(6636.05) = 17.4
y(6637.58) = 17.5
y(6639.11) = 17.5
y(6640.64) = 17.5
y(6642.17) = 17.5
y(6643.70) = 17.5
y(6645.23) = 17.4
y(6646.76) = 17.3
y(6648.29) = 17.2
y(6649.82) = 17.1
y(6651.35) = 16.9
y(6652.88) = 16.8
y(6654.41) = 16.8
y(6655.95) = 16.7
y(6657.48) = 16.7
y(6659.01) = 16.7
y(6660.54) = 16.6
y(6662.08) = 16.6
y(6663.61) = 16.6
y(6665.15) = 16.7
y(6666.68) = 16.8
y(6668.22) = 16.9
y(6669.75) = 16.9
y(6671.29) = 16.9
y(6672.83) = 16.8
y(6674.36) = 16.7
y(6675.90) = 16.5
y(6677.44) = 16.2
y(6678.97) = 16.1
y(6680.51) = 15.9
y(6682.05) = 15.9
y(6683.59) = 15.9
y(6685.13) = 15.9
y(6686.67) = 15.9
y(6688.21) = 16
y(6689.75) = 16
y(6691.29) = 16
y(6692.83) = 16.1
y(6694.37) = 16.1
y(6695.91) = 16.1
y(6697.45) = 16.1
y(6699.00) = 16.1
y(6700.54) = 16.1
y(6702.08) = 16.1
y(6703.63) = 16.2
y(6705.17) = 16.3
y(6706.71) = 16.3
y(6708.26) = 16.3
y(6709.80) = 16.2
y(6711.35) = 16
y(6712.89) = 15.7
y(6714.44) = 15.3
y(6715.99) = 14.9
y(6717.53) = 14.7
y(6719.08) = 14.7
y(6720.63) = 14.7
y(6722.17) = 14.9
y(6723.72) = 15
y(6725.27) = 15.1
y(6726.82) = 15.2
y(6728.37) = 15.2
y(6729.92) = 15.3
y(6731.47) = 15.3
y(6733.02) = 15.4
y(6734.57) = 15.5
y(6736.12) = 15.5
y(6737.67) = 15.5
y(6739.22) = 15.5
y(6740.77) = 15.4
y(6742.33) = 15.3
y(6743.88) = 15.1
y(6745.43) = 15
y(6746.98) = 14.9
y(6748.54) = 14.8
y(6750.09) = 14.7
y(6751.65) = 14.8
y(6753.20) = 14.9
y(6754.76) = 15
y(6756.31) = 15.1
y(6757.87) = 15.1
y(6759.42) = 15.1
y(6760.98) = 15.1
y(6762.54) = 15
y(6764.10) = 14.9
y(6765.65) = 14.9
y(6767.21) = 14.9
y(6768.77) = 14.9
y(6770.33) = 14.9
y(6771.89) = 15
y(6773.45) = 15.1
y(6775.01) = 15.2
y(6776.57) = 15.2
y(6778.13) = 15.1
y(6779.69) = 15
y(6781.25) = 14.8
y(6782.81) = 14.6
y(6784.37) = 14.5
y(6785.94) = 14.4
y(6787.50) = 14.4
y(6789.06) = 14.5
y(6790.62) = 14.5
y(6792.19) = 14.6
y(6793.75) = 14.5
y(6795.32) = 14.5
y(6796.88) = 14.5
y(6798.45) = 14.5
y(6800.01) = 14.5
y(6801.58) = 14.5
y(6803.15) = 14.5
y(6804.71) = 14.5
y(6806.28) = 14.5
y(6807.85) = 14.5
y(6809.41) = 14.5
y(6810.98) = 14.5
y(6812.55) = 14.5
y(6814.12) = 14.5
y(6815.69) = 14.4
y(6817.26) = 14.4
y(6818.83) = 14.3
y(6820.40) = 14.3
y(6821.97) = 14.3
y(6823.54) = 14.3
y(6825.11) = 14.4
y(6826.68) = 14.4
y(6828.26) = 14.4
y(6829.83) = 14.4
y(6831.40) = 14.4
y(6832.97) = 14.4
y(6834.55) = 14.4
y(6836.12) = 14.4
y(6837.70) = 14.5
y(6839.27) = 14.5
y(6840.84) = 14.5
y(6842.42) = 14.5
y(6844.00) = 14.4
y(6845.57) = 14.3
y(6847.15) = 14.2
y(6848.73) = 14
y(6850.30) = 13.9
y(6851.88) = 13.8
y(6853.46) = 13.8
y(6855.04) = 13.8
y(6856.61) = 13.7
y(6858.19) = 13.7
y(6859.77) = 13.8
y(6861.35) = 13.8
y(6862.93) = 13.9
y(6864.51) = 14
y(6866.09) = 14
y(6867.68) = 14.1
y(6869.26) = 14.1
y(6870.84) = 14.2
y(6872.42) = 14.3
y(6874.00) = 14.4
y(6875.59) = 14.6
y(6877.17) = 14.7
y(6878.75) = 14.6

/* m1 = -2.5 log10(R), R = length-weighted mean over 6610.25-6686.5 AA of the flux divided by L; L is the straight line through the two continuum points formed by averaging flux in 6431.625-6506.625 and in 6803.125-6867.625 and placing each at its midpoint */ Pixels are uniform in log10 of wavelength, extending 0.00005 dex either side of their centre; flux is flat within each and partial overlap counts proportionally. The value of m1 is -0.10 mag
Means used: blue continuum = 16.7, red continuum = 14.2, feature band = 17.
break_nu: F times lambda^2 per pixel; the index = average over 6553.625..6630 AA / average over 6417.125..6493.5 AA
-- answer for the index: 1.11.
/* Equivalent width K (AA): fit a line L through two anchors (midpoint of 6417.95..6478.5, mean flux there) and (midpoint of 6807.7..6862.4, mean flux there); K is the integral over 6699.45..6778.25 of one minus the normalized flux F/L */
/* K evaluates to -2.4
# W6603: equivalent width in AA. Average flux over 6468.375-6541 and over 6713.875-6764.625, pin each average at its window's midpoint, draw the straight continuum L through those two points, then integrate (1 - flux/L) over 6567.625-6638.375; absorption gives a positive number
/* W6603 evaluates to -4.8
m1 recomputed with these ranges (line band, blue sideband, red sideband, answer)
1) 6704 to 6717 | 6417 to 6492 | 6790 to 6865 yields -0.06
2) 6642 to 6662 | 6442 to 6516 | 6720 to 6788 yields -0.08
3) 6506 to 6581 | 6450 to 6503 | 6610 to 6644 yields -0.06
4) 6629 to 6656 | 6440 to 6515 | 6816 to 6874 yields -0.10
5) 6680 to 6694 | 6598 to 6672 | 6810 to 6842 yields 0.04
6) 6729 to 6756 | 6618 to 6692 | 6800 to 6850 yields 0.03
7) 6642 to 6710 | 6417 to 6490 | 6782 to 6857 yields -0.08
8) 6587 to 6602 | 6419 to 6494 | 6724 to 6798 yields -0.11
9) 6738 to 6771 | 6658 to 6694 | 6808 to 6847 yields 0.02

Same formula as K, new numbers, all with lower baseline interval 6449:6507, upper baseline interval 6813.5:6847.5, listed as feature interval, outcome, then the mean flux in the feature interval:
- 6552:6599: -4.9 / 17.8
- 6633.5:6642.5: -1.0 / 17.5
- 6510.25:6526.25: -1.6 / 18.2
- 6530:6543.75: -1.8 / 18.6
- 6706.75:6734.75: -0.3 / 15.3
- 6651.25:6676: -1.9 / 16.7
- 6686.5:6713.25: -1.4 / 16.1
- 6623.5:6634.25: -1.1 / 17.4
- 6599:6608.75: -1.1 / 17.7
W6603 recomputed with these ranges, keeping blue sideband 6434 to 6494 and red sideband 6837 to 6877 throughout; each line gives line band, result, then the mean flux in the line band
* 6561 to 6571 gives -1.23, 18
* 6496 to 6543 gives -4.59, 17.9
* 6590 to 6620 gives -3.54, 17.6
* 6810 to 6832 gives -0.05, 14.4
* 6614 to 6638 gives -2.85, 17.5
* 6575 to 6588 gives -1.69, 18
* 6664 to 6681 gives -1.39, 16.6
